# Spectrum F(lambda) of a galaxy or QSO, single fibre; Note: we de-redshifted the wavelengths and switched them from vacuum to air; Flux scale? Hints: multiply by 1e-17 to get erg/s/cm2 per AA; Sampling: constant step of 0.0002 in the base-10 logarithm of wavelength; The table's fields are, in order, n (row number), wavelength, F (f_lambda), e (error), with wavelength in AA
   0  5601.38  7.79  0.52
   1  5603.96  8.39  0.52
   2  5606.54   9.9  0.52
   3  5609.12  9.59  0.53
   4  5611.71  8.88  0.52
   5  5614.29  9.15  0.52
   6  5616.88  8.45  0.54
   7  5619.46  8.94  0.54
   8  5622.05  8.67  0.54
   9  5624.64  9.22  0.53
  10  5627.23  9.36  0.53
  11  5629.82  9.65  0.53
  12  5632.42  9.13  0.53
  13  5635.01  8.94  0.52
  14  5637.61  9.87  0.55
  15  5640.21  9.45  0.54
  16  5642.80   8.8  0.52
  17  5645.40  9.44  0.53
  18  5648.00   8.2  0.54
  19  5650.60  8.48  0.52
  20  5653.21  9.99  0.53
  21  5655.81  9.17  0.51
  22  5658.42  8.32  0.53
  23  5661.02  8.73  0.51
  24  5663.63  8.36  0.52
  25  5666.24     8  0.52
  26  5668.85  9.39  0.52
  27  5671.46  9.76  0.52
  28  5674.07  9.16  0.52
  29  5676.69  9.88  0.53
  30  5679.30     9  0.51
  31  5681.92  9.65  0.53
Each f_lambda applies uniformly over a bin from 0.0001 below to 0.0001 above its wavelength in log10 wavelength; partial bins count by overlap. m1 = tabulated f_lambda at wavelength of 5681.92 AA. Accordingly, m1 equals 9.65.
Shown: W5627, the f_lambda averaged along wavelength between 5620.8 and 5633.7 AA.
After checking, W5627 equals 9.21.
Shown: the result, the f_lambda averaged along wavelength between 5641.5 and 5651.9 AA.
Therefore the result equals 8.74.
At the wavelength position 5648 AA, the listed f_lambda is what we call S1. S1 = 8.2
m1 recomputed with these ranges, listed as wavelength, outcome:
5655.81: 9.17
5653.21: 9.99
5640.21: 9.45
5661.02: 8.73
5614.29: 9.15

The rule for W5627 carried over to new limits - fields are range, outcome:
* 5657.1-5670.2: 8.56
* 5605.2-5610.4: 9.74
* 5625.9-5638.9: 9.39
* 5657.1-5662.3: 8.53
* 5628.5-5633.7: 9.38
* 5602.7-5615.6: 9.18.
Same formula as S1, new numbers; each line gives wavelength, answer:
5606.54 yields 9.9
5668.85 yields 9.39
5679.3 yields 9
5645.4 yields 9.44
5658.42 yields 8.32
